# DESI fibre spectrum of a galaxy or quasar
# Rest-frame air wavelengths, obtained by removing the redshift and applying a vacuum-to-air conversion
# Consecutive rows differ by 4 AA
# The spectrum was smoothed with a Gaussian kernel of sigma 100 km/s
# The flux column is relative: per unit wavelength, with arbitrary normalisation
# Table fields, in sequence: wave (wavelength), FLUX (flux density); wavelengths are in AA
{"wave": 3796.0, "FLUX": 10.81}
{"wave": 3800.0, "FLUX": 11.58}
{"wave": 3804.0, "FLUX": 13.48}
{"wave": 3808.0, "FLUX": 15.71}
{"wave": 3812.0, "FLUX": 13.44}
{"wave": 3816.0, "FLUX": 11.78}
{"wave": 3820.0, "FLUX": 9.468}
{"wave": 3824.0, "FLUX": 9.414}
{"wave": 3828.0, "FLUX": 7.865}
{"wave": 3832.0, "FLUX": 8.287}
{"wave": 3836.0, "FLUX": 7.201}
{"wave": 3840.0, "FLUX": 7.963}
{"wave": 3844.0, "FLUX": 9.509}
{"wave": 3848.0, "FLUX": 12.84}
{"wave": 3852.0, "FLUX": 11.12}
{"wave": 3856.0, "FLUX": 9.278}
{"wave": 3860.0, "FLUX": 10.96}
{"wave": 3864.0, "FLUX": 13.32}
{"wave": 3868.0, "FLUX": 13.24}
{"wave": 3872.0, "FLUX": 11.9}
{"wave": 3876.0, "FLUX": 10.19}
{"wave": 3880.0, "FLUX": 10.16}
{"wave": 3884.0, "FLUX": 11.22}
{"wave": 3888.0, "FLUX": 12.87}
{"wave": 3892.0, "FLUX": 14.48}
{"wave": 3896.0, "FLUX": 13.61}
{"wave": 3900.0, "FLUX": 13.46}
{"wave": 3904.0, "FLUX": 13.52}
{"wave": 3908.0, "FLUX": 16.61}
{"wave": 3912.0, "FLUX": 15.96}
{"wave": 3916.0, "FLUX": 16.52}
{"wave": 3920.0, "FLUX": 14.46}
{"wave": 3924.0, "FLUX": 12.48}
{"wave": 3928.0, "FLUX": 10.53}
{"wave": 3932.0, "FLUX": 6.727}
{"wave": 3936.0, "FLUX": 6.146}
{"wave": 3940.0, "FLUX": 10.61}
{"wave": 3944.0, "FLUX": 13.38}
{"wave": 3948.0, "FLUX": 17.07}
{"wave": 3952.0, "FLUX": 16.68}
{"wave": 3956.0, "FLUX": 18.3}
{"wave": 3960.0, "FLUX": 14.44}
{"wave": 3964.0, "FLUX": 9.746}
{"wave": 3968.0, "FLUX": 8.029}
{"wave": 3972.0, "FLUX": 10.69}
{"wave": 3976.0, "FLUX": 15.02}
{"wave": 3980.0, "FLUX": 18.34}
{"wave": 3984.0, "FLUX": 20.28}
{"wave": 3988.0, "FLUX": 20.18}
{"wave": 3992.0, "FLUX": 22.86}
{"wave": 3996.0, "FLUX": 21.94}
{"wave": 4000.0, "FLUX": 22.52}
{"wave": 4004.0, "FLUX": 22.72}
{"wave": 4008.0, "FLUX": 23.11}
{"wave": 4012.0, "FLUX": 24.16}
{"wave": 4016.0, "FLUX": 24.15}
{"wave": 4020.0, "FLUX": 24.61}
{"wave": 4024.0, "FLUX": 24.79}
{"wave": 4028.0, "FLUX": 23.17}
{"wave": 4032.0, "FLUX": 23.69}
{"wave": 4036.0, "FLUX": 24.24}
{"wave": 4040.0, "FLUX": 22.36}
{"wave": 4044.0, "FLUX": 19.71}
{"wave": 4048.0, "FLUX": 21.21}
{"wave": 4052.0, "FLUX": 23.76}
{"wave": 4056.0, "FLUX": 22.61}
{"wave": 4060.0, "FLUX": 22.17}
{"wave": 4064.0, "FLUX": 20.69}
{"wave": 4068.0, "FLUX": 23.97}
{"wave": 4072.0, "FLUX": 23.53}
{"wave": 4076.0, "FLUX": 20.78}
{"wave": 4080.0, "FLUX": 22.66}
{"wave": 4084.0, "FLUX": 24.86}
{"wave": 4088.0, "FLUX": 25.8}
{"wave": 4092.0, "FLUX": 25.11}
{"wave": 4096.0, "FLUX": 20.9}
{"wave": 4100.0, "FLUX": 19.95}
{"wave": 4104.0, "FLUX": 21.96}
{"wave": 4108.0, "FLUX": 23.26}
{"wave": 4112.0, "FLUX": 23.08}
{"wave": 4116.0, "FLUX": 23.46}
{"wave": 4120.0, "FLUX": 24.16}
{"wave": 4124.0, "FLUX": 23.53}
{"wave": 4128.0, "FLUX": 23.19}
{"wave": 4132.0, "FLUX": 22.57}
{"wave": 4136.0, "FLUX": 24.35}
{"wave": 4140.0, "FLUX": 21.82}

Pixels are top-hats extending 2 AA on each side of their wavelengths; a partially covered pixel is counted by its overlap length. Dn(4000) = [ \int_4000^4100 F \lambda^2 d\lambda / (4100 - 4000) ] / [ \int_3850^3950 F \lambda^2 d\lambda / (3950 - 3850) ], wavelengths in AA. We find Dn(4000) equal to 2.0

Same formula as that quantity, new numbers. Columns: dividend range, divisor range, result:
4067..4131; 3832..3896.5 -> 2.34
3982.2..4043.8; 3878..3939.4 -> 1.93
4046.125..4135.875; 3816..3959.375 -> 2.12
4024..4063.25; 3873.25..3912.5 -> 1.86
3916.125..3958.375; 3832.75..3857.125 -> 1.40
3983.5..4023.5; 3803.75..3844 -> 2.44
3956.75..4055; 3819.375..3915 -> 1.89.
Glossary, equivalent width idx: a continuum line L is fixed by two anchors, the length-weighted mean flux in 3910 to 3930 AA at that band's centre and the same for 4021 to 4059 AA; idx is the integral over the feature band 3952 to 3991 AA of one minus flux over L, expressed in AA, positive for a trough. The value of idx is 5.6 AA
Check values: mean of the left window 14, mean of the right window 22.9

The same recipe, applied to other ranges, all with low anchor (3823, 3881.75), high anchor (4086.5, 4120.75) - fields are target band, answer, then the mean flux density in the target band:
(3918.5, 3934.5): 3.61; 10.8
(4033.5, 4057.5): -2.76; 22.3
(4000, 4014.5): -4.12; 23.2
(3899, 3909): -1.22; 14.4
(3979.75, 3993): -2.69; 20.5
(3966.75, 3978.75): 3.30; 11.9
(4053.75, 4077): -1.46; 22.4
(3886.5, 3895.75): -1.14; 13.7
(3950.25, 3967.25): 1.43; 14.3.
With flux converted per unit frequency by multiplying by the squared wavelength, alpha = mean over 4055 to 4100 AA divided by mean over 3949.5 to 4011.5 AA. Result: 1.35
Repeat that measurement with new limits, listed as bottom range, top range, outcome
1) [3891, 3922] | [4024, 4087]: 1.65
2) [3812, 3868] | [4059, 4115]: 2.54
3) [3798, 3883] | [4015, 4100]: 2.36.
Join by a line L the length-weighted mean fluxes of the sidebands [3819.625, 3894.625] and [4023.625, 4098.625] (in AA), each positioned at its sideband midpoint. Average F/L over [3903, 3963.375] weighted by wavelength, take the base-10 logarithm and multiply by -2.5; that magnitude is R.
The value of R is 0.13 mag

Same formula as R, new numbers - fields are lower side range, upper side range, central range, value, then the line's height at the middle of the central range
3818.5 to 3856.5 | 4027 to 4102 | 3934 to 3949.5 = 0.31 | 15.4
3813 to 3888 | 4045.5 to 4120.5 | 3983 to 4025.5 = -0.22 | 18.6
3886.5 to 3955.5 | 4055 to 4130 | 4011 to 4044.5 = -0.22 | 19.3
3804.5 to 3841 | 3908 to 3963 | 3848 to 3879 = -0.01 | 11.4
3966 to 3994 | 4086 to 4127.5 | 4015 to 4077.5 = -0.15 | 20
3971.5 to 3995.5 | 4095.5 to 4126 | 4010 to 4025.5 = -0.23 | 19.7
